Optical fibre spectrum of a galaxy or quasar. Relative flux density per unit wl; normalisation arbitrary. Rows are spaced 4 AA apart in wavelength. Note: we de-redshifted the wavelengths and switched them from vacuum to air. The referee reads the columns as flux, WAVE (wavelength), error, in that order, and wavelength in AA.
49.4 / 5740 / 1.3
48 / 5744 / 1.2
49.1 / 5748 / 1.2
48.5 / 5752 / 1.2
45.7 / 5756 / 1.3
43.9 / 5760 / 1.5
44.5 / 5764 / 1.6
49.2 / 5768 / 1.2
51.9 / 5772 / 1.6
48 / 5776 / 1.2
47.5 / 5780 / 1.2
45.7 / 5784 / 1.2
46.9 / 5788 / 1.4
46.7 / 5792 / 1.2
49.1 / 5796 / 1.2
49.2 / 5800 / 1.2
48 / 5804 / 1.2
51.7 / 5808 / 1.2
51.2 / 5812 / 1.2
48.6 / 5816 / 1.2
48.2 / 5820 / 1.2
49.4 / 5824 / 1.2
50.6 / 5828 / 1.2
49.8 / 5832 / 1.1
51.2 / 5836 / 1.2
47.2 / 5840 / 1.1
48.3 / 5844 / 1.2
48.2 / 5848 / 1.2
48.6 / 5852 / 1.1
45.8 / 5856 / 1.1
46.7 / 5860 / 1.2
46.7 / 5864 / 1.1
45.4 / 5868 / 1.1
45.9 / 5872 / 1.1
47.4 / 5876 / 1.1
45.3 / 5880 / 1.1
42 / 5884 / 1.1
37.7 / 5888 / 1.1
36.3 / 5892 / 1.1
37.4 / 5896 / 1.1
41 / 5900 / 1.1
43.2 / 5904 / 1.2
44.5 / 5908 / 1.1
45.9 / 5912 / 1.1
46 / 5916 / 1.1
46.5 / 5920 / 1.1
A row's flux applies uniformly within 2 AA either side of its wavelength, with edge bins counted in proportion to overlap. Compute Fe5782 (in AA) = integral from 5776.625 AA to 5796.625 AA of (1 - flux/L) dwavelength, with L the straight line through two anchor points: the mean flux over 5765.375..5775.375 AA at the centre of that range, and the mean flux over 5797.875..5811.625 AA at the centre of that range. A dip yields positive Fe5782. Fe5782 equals 1.1 AA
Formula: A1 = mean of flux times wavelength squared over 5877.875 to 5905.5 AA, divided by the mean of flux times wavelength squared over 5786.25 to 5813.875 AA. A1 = 0.85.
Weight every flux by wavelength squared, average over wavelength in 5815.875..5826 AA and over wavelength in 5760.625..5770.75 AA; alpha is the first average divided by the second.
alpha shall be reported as 1.1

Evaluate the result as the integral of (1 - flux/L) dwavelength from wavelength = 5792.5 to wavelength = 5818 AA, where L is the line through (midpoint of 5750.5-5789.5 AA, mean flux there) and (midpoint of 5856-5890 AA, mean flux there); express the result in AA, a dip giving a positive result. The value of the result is -1.7 AA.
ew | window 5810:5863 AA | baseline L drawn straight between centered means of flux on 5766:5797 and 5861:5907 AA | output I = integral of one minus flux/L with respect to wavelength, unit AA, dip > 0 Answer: -4.1 AA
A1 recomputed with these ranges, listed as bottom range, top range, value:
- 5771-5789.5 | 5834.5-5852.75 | 1.04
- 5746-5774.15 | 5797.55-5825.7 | 1.06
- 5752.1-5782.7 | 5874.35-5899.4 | 0.90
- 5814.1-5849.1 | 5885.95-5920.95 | 0.88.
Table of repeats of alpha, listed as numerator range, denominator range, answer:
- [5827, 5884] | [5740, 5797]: 1.03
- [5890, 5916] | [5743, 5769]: 0.94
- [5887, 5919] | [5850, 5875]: 0.91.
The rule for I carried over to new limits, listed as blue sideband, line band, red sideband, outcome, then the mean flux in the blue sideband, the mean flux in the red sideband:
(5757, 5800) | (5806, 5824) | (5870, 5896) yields -1.7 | 47.4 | 42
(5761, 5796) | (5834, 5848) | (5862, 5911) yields -1.3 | 47.5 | 42.8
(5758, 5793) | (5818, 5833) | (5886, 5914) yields -1.6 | 47.2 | 40.9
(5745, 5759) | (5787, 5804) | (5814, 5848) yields 0.1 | 47.5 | 49.1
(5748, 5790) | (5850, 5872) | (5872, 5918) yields -1.4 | 47.3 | 42.6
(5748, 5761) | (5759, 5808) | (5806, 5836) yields 0.3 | 46.7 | 50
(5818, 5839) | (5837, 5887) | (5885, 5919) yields -0.4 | 49.7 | 41.7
